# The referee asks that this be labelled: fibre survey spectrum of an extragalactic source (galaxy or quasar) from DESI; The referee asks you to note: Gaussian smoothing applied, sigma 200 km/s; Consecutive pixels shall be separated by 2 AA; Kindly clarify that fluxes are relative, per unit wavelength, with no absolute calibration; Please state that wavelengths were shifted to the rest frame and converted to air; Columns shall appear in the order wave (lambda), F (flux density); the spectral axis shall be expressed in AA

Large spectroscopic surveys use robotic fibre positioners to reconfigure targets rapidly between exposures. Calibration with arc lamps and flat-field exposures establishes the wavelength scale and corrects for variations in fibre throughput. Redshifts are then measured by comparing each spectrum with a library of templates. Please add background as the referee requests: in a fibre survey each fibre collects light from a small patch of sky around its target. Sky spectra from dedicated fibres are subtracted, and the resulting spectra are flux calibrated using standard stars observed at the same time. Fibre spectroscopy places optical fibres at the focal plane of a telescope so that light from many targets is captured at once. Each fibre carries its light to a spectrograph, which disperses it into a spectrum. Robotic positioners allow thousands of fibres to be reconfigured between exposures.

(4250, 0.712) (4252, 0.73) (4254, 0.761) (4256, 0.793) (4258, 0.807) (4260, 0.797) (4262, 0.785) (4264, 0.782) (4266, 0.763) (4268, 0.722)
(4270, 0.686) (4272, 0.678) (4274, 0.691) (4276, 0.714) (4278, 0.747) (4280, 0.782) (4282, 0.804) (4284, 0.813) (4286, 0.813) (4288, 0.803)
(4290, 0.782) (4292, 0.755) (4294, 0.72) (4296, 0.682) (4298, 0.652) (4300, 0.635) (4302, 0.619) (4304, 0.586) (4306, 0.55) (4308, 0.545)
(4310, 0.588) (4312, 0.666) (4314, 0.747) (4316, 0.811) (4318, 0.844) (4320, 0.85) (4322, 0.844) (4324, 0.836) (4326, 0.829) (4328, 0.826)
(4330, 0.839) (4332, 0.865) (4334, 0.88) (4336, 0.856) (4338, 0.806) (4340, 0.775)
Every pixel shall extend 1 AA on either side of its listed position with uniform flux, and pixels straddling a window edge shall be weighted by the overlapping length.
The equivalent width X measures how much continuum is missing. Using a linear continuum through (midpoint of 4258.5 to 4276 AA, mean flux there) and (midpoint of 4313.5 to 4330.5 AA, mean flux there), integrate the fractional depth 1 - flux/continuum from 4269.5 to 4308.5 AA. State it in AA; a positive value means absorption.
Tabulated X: 3.4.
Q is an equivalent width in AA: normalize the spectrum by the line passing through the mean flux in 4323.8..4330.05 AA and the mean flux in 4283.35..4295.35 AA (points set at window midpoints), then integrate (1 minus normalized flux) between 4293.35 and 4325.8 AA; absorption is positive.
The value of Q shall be 4.3 AA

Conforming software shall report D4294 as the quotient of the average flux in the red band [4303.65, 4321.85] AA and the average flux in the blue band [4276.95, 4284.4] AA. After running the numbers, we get 0.89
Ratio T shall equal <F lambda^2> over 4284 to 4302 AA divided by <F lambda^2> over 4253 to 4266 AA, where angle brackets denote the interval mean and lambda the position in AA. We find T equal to 0.94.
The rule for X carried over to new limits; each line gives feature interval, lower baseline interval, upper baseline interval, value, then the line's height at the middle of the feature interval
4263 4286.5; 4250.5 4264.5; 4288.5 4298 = 0.2 AA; 0.754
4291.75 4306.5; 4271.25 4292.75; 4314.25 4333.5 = 2.7 AA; 0.793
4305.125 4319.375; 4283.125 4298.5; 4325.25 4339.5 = 2.1 AA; 0.799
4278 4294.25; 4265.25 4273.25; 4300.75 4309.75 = -3.4 AA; 0.648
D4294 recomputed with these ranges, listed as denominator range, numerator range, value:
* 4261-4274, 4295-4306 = 0.86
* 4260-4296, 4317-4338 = 1.12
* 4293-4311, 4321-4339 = 1.36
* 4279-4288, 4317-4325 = 1.05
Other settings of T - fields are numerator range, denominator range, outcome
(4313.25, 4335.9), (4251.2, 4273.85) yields 1.14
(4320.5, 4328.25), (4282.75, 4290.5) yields 1.06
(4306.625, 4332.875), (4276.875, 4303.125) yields 1.06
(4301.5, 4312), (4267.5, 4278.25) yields 0.84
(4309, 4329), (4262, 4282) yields 1.09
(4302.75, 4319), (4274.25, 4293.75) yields 0.87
